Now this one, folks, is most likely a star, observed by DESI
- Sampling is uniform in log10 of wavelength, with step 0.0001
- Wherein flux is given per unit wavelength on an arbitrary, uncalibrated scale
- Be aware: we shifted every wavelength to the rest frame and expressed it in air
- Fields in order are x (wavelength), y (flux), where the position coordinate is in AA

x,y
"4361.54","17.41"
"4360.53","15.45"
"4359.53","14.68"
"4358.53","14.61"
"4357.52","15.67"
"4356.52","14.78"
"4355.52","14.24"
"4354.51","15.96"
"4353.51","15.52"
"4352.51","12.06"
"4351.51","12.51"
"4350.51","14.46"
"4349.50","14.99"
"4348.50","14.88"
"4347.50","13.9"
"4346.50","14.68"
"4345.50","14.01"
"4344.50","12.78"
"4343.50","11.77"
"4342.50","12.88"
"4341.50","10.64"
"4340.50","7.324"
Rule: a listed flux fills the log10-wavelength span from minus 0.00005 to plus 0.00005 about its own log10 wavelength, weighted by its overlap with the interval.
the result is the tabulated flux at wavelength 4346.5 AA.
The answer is 14.68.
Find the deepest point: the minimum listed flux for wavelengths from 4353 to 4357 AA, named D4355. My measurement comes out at 14.24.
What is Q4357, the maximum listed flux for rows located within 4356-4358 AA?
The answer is 15.67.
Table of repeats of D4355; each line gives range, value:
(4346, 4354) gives 12.06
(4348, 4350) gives 14.88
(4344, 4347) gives 12.78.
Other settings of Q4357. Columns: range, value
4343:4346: 14.01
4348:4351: 14.99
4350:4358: 15.96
